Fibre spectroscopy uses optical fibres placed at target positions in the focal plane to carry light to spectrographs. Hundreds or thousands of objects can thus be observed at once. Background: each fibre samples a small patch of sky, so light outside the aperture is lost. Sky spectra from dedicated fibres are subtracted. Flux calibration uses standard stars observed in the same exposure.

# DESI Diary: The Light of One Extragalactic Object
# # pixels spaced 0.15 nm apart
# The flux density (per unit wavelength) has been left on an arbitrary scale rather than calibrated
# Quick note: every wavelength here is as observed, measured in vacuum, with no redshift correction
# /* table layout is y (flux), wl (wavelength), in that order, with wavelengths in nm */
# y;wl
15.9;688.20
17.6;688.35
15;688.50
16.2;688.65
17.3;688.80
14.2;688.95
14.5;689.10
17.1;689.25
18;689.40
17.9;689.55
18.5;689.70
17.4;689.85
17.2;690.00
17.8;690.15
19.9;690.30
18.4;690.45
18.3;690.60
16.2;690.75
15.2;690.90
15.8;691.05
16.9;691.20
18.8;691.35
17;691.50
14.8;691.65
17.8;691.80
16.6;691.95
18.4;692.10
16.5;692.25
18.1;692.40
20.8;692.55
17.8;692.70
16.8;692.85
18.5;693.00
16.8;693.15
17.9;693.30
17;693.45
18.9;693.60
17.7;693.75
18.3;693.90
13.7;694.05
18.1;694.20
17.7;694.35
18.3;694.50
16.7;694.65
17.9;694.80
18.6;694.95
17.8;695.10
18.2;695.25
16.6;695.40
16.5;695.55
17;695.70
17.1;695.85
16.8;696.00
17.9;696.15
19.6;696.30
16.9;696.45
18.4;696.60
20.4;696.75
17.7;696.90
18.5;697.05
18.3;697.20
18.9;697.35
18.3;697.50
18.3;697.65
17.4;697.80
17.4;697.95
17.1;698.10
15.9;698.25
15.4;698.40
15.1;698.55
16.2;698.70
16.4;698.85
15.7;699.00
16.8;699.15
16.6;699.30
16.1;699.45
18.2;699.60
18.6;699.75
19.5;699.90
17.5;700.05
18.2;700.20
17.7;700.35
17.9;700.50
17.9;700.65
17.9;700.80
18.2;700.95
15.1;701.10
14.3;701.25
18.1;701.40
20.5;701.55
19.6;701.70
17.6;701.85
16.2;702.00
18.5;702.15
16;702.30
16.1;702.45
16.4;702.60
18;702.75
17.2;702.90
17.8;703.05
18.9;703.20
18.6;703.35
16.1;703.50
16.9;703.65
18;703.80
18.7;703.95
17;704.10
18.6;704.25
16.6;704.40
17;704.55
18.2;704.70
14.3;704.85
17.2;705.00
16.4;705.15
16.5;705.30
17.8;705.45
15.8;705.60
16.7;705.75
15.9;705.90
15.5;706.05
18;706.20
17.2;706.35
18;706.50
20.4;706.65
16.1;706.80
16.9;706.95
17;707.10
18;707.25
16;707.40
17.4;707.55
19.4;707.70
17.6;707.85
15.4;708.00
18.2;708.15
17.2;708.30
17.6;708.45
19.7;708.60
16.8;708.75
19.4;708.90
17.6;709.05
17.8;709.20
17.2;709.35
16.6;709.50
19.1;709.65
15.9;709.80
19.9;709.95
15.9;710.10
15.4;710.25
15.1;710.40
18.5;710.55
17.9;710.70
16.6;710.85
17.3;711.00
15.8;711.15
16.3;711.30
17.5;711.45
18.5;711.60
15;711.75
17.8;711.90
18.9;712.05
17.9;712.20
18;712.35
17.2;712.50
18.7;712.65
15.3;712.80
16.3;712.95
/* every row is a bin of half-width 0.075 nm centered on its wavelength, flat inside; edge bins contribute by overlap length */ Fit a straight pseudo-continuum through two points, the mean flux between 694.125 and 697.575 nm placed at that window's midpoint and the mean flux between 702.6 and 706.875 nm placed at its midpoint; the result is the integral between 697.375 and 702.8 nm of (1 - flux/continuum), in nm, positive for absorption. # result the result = 0.11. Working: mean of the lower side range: 17.9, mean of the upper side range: 17.2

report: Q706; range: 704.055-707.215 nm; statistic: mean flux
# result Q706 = 17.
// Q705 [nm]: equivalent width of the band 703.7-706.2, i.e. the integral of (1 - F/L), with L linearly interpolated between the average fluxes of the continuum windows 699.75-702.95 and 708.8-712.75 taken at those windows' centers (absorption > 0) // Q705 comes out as 0.08 nm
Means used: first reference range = 17.6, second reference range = 17.4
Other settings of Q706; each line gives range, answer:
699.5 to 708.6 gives 17.4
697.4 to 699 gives 16.7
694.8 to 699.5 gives 17.4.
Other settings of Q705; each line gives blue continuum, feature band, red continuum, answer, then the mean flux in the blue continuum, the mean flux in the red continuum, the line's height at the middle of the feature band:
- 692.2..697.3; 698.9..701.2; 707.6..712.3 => 0.03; 17.8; 17.4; 17.6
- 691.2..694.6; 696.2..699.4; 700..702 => 0.04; 17.5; 17.7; 17.6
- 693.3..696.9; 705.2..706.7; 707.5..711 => 0.04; 17.7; 17.5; 17.5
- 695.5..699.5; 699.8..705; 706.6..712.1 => -0.05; 17.3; 17.4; 17.3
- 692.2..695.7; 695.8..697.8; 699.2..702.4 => -0.07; 17.6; 17.6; 17.6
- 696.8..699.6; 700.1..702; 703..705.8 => -0.06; 17.1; 17.2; 17.1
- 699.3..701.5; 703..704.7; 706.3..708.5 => -0.02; 17.5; 17.5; 17.5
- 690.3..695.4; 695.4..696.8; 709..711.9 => -0.03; 17.5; 17.1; 17.4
